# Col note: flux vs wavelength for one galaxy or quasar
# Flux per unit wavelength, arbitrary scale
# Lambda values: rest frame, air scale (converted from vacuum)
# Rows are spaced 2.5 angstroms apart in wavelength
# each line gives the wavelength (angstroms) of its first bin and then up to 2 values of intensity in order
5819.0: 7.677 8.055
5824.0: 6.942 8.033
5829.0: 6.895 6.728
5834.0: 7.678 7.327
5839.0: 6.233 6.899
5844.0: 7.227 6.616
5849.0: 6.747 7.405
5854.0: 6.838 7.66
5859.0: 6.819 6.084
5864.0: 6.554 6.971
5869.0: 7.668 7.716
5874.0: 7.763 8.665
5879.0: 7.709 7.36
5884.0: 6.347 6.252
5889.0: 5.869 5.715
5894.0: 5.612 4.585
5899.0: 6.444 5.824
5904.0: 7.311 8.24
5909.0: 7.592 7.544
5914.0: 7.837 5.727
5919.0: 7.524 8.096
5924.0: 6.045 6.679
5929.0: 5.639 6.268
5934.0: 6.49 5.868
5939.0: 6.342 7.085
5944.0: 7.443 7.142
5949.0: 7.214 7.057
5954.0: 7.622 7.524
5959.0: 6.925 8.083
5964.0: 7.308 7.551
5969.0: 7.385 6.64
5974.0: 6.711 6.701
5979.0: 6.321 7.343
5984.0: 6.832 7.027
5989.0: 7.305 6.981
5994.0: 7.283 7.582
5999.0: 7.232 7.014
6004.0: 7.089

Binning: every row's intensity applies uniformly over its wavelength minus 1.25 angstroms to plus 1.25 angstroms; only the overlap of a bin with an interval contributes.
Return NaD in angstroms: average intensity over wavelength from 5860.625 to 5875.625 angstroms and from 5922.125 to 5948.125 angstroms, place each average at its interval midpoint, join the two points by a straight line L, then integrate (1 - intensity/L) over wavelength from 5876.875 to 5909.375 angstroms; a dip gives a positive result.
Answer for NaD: 1.8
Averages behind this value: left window 7.19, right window 6.55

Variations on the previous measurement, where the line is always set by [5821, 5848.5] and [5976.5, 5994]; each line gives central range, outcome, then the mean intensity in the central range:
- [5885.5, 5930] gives 2.9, 6.59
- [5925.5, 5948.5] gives 1.5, 6.57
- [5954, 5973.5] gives -1.0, 7.34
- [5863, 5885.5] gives -1.1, 7.41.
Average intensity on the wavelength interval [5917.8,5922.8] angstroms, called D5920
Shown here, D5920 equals 7.8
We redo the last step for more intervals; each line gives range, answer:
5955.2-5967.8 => 7.48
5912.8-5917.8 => 6.78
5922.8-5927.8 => 6.36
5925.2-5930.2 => 6.16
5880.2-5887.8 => 6.65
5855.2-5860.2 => 7.24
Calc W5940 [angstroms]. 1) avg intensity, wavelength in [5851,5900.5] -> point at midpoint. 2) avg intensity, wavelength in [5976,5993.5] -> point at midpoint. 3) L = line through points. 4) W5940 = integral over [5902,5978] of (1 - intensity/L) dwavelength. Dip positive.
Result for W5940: -1.7 angstroms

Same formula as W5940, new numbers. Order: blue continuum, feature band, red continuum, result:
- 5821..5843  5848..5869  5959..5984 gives 0.7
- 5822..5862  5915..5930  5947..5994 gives 1.0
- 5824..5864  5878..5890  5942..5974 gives 0.7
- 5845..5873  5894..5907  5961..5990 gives 1.4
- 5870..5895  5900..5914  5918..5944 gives -1.2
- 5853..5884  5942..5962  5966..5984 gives -1.0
